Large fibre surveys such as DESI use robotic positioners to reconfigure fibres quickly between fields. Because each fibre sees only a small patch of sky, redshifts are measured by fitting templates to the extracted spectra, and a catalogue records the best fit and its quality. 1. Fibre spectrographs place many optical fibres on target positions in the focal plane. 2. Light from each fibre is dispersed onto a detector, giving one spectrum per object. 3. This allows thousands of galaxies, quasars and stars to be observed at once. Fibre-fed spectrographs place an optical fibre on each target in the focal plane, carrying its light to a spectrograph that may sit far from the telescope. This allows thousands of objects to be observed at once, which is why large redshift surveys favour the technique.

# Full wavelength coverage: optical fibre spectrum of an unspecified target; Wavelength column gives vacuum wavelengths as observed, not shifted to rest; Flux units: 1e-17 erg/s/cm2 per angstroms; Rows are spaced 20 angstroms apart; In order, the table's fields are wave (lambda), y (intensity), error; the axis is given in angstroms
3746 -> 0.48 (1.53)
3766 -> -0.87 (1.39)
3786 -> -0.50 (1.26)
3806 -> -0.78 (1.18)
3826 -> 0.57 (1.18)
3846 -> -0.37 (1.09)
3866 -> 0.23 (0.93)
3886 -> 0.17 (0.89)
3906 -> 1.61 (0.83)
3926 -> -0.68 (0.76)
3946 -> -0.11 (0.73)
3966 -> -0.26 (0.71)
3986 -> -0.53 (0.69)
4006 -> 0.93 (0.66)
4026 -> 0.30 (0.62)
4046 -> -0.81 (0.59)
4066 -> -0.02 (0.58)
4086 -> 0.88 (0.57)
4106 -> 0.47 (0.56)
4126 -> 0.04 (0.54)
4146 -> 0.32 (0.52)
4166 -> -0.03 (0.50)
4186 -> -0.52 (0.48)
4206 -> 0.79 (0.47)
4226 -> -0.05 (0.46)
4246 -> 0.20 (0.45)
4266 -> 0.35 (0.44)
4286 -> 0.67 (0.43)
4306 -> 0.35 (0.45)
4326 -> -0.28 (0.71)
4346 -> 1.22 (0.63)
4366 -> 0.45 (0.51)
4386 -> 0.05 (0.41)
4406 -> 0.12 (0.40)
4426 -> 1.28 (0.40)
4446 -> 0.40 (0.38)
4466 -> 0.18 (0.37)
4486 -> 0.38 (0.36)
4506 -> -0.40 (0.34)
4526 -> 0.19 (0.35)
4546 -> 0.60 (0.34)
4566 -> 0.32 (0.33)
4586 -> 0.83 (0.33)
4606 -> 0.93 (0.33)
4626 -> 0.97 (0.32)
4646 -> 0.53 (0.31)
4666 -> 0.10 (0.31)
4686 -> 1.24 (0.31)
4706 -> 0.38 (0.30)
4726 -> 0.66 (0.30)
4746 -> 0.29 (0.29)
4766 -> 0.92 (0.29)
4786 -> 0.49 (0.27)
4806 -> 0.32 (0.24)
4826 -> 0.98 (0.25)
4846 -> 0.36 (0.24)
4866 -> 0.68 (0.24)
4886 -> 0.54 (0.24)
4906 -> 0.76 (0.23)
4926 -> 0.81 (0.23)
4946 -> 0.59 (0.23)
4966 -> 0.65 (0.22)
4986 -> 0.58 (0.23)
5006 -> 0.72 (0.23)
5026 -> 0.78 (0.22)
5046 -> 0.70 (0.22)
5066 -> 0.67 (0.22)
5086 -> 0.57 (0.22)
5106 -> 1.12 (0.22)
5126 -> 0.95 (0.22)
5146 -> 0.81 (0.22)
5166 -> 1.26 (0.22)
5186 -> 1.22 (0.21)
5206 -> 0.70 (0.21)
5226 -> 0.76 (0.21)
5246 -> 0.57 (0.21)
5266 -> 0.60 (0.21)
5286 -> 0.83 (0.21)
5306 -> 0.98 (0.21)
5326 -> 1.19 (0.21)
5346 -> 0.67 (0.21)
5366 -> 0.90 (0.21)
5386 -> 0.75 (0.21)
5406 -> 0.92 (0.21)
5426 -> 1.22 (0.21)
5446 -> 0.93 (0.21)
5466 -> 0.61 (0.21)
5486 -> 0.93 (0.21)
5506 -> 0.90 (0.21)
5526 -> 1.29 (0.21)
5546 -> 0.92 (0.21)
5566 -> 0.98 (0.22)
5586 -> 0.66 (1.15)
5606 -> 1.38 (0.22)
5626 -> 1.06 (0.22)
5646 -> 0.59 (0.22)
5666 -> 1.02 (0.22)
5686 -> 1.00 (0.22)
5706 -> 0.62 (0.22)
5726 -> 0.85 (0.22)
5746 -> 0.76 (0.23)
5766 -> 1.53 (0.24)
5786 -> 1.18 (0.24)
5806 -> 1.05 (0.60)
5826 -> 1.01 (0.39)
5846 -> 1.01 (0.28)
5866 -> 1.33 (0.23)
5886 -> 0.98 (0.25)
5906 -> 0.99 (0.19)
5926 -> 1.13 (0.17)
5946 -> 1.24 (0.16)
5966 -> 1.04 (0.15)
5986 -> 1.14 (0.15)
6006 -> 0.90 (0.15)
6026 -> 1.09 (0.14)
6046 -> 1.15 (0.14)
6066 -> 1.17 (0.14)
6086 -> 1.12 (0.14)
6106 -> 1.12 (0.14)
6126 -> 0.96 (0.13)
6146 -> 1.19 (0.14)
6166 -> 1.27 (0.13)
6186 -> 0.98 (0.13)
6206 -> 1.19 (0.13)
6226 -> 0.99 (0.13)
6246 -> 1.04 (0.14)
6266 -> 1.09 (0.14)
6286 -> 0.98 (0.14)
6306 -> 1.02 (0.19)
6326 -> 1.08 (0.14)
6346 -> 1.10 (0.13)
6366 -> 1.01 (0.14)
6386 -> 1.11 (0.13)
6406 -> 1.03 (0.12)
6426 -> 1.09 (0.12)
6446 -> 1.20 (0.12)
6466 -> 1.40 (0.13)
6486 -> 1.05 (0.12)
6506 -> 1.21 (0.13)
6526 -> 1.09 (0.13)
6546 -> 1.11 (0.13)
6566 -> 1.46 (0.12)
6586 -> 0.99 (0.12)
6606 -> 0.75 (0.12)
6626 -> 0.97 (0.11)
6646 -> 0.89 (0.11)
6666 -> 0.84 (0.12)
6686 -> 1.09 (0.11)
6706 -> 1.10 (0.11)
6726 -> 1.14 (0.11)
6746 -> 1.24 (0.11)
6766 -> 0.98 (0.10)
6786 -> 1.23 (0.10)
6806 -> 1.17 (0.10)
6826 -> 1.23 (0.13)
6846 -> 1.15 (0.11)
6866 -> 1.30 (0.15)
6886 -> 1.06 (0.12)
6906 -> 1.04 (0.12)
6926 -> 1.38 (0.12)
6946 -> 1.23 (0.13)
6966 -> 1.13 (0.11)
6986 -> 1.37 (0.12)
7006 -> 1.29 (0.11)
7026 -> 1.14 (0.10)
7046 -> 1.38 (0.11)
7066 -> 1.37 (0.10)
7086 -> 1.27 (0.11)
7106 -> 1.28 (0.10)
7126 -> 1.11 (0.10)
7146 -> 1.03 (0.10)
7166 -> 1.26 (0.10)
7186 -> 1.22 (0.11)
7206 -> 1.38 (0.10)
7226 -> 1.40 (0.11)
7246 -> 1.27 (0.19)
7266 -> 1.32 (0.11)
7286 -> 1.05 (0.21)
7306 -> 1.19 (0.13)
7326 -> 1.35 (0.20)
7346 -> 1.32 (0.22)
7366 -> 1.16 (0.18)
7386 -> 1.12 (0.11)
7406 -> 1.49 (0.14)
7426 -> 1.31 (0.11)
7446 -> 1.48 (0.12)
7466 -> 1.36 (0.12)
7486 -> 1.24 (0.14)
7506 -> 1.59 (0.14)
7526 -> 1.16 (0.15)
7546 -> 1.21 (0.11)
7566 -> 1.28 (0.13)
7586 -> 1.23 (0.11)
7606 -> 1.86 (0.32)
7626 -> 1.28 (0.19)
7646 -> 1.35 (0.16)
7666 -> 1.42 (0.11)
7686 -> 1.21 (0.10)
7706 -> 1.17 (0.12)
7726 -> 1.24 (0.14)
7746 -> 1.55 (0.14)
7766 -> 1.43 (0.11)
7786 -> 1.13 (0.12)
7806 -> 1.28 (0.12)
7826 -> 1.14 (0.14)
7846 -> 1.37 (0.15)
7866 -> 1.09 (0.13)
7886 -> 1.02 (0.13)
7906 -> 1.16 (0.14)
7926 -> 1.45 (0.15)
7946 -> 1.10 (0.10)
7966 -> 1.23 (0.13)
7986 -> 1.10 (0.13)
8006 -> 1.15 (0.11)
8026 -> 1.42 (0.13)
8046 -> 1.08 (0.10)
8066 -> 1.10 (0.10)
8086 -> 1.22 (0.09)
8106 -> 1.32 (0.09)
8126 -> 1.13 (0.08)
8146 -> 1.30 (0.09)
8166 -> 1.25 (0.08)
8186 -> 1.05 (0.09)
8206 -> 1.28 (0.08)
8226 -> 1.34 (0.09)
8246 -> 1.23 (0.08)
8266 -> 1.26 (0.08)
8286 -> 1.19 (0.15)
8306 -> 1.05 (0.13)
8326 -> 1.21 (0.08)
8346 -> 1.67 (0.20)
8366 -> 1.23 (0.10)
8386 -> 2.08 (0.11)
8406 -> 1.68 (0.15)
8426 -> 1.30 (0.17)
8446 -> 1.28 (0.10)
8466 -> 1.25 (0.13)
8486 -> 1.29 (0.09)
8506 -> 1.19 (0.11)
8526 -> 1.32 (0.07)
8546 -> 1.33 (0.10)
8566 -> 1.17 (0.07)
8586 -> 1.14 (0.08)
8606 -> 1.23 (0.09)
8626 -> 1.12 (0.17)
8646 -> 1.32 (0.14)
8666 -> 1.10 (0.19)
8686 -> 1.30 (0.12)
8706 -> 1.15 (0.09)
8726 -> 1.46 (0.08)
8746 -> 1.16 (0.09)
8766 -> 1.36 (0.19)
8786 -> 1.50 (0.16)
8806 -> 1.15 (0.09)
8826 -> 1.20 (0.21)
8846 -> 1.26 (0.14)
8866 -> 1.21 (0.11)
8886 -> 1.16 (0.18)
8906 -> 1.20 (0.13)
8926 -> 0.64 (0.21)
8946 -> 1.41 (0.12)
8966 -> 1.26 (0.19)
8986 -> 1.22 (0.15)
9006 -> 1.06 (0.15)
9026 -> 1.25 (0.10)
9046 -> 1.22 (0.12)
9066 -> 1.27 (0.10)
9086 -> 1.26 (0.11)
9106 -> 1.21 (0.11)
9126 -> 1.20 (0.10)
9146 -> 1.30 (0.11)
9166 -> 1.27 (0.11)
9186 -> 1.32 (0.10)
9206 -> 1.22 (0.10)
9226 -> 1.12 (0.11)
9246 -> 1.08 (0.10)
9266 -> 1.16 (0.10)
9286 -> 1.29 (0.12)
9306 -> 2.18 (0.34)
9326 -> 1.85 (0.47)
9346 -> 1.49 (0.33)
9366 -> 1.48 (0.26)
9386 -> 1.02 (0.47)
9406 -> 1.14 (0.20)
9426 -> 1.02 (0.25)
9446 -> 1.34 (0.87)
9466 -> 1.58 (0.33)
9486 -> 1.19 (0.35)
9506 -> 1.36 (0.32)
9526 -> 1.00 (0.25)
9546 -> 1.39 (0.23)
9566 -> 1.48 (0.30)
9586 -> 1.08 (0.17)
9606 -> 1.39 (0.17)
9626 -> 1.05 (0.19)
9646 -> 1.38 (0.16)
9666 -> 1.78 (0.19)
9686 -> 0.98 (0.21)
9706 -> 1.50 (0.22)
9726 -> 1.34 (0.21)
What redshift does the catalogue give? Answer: 0.28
